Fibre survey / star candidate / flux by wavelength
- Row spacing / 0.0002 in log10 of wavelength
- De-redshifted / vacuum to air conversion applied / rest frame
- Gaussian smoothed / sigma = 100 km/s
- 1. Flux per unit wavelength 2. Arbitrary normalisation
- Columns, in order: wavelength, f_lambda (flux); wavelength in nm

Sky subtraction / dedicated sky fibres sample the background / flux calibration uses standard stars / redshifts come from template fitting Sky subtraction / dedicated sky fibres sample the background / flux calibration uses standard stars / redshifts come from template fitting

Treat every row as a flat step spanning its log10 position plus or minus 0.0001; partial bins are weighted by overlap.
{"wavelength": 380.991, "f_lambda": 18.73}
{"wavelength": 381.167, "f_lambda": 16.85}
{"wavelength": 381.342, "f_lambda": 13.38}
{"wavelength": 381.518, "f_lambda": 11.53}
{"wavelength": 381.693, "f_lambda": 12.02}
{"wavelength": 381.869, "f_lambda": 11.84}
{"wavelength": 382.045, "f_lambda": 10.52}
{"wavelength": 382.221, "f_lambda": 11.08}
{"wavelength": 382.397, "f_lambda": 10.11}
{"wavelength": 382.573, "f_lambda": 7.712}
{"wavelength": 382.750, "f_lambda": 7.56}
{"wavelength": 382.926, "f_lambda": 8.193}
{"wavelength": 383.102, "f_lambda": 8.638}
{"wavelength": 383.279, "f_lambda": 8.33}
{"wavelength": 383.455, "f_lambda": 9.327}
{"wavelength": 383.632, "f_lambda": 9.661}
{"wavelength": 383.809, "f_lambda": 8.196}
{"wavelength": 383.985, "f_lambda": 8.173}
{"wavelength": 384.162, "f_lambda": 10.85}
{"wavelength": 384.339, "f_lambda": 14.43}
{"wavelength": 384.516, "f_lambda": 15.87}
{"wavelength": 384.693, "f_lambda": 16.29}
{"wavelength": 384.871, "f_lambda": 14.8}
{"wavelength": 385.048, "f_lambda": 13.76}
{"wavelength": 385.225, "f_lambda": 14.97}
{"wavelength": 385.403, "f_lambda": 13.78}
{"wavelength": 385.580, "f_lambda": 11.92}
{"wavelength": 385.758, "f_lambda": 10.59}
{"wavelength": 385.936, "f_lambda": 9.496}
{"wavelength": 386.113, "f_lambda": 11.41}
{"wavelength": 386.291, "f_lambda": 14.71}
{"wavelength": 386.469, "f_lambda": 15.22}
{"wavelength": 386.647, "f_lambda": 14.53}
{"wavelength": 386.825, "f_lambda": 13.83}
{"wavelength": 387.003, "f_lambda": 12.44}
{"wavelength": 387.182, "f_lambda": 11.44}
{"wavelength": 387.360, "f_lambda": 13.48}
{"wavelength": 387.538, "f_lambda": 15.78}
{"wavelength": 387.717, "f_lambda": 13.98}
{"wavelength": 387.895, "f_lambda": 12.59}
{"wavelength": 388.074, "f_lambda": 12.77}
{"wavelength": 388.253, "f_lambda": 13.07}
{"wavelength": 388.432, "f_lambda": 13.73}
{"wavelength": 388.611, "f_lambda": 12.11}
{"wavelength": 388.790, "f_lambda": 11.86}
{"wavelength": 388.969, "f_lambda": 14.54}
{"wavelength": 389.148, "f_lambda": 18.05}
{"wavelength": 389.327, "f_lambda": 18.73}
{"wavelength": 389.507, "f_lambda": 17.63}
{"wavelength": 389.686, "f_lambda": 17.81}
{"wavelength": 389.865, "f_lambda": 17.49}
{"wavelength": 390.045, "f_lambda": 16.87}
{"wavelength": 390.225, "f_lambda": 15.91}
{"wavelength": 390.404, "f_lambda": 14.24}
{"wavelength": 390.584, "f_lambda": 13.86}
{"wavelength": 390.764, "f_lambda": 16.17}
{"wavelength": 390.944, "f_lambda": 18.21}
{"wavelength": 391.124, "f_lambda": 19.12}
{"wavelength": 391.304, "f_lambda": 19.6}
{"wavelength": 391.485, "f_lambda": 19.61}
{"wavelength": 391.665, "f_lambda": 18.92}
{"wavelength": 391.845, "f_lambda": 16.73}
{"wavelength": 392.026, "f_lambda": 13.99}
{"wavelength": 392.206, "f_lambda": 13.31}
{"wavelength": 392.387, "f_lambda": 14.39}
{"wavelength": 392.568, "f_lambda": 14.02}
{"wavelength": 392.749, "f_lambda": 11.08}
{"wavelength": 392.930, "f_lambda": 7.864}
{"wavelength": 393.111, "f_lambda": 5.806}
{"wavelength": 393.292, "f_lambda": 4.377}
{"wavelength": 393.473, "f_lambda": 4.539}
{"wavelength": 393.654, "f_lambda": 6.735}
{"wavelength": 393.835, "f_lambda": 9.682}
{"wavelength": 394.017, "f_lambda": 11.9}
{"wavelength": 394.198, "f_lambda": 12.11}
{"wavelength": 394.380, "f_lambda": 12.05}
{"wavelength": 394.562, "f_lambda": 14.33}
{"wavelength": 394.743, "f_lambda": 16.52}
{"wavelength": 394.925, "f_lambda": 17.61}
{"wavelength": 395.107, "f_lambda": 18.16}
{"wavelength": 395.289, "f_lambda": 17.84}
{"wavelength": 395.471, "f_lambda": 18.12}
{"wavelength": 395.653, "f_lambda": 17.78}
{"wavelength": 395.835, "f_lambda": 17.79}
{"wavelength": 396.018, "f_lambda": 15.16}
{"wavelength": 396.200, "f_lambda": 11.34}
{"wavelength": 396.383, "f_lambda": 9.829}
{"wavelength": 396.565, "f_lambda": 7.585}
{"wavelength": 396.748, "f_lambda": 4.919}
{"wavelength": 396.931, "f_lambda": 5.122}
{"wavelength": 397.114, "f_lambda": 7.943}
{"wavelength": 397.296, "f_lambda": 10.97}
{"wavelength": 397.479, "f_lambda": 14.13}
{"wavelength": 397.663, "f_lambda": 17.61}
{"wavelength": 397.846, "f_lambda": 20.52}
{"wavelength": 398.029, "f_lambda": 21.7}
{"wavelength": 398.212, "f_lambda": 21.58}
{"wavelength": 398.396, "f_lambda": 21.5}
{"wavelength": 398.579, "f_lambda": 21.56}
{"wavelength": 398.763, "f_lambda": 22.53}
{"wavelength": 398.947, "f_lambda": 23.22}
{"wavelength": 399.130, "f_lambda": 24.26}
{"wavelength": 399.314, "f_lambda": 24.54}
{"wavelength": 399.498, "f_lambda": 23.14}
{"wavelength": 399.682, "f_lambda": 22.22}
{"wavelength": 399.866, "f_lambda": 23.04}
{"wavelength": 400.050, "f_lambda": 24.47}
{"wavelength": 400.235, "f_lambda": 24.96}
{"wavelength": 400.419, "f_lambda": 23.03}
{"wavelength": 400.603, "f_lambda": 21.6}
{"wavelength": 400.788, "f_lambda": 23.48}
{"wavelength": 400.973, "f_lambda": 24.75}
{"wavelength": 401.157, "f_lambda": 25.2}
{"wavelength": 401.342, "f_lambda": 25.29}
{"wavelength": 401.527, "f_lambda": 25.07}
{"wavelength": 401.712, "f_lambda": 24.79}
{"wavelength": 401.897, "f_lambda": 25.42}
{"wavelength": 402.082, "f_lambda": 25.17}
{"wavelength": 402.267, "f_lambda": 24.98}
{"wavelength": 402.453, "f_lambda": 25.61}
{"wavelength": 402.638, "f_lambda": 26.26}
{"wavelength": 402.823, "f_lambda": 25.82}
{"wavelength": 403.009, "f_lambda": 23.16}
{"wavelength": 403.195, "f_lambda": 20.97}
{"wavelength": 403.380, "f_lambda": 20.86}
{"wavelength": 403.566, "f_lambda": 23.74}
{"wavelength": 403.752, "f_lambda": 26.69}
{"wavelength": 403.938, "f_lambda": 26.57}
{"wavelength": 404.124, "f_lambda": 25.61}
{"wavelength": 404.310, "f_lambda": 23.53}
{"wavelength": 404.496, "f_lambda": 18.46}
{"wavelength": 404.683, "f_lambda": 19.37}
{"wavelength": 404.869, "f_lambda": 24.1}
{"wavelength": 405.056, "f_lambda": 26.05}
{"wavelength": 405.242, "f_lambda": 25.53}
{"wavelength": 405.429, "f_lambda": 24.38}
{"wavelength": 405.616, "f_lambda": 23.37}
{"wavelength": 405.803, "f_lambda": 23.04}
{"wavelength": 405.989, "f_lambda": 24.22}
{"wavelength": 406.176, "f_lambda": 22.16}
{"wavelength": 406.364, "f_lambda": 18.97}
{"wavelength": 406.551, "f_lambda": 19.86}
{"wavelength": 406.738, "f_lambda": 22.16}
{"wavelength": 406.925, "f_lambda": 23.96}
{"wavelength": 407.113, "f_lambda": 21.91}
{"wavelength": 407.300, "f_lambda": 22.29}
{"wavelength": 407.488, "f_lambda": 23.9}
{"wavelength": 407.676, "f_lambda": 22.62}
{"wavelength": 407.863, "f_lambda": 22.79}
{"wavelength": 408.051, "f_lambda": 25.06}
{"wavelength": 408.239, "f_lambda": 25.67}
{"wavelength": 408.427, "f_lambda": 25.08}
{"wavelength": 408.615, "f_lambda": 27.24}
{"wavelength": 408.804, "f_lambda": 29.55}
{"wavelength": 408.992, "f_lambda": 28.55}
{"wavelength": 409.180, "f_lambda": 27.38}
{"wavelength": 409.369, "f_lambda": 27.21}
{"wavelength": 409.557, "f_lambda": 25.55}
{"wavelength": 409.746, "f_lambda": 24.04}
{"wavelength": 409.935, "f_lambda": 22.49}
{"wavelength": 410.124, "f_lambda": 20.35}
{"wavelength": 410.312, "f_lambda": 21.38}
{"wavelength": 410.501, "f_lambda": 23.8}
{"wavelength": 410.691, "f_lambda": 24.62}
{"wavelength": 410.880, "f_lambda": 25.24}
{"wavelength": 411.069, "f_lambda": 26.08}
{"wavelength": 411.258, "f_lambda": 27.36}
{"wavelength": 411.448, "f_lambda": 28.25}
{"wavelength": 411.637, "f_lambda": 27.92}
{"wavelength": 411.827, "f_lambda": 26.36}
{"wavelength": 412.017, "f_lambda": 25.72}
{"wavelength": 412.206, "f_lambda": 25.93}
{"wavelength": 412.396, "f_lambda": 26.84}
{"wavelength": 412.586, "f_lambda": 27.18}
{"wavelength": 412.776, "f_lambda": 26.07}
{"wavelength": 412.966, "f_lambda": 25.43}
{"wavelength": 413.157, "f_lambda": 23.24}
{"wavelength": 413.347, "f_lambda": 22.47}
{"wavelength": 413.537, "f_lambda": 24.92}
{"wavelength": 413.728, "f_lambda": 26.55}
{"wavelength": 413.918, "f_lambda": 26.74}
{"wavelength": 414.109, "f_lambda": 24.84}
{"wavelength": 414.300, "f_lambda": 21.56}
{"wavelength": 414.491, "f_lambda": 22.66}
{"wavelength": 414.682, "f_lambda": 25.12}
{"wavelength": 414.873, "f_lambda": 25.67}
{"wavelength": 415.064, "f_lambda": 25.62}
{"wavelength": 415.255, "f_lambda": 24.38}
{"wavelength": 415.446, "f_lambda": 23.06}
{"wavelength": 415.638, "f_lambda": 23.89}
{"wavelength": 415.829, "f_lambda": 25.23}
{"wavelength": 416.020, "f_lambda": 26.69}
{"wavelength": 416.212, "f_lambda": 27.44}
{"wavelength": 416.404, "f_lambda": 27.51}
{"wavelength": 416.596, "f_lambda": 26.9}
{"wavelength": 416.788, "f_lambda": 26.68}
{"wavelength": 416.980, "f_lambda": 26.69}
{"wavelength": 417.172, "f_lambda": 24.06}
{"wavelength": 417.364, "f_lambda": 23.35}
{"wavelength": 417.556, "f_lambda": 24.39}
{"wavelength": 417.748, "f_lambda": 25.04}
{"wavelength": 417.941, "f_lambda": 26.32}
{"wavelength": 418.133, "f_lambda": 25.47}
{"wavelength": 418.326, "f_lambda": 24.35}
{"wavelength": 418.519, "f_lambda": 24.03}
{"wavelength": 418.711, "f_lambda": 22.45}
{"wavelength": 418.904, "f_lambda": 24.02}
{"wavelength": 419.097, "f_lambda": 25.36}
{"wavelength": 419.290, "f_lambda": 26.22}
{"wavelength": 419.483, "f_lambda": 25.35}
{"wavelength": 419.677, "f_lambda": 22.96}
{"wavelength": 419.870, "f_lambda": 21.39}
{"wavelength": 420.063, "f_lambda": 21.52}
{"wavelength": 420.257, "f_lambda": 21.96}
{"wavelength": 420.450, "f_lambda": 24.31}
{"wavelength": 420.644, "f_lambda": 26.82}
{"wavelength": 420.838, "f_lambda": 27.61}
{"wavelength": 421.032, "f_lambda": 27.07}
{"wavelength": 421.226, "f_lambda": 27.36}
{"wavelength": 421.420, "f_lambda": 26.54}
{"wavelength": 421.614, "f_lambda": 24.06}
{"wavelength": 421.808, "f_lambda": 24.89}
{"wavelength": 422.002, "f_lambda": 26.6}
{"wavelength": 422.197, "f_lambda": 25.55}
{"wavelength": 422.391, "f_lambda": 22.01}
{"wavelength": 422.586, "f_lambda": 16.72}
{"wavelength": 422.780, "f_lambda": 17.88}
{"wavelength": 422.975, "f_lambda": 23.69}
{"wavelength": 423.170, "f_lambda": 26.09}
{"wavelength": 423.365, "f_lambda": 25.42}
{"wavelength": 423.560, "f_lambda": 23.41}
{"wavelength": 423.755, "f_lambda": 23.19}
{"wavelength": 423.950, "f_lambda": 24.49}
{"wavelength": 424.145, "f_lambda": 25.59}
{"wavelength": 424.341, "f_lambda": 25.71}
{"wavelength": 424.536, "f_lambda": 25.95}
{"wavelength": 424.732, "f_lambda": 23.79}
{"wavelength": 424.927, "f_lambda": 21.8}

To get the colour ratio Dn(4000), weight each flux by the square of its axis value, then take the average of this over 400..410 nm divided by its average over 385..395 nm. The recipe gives 1.89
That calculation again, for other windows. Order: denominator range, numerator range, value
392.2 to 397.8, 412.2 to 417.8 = 2.32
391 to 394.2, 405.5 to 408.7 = 2.00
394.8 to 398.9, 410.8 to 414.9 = 1.77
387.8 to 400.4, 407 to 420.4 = 1.76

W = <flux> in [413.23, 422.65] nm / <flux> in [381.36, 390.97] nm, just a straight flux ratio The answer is 1.9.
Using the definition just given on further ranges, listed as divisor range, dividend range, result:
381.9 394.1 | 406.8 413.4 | 1.95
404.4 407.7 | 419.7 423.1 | 1.06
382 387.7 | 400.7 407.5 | 2.00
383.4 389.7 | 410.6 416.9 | 1.92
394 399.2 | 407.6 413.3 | 1.62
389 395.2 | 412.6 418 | 1.75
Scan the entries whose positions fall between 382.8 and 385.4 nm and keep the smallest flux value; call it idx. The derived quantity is 8.173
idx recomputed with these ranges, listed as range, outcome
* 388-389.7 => 11.86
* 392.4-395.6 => 4.377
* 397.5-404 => 17.61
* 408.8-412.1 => 20.35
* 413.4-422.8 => 16.72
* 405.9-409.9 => 18.97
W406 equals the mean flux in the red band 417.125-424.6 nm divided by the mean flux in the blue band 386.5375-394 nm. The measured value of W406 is 1.75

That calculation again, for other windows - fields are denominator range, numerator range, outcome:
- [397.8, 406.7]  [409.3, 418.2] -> 1.07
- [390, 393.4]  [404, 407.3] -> 1.59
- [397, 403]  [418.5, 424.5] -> 1.08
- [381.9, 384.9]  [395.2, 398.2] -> 1.32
